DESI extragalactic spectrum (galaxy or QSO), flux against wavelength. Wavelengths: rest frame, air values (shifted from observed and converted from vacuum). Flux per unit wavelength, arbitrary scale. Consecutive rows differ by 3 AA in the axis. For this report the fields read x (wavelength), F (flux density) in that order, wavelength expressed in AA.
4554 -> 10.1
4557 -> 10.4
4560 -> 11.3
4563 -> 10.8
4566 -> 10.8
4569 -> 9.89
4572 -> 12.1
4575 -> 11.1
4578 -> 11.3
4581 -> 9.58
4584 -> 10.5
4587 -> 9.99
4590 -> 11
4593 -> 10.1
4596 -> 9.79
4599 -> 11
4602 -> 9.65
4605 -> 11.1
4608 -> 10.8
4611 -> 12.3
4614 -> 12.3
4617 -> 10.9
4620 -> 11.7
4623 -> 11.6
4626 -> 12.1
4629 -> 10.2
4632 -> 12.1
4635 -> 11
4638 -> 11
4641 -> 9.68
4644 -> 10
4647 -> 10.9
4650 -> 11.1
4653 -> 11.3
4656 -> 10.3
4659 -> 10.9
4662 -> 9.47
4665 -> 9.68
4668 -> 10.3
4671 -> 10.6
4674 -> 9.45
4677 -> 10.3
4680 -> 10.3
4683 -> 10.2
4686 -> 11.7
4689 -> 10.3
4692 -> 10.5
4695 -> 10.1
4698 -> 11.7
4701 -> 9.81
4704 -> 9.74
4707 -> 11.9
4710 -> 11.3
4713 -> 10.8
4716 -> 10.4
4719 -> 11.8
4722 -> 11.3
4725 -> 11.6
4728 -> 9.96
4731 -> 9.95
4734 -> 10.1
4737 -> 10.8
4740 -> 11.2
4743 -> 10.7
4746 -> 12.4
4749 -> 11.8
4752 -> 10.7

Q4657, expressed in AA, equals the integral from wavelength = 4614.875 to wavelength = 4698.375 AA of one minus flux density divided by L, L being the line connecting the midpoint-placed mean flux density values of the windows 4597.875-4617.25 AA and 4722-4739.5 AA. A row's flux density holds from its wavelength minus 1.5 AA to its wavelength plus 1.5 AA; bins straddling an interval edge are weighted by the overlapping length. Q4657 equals 1.9 AA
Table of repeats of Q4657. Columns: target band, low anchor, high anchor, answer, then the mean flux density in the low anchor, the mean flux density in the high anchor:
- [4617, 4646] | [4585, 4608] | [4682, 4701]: -1.4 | 10.4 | 10.7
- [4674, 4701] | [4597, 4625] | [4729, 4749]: 1.3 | 11.2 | 10.9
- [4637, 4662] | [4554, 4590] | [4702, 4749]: 0.6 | 10.7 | 10.9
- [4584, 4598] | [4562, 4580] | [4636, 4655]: 0.8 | 11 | 10.7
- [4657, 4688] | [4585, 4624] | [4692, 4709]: 1.3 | 10.9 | 10.7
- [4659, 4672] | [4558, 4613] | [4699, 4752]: 0.9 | 10.7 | 10.9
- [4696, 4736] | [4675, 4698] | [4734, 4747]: 0.2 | 10.5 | 11.1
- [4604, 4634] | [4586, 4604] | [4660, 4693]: -3.6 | 10.3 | 10.3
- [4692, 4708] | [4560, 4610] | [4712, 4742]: 0.2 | 10.6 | 10.8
